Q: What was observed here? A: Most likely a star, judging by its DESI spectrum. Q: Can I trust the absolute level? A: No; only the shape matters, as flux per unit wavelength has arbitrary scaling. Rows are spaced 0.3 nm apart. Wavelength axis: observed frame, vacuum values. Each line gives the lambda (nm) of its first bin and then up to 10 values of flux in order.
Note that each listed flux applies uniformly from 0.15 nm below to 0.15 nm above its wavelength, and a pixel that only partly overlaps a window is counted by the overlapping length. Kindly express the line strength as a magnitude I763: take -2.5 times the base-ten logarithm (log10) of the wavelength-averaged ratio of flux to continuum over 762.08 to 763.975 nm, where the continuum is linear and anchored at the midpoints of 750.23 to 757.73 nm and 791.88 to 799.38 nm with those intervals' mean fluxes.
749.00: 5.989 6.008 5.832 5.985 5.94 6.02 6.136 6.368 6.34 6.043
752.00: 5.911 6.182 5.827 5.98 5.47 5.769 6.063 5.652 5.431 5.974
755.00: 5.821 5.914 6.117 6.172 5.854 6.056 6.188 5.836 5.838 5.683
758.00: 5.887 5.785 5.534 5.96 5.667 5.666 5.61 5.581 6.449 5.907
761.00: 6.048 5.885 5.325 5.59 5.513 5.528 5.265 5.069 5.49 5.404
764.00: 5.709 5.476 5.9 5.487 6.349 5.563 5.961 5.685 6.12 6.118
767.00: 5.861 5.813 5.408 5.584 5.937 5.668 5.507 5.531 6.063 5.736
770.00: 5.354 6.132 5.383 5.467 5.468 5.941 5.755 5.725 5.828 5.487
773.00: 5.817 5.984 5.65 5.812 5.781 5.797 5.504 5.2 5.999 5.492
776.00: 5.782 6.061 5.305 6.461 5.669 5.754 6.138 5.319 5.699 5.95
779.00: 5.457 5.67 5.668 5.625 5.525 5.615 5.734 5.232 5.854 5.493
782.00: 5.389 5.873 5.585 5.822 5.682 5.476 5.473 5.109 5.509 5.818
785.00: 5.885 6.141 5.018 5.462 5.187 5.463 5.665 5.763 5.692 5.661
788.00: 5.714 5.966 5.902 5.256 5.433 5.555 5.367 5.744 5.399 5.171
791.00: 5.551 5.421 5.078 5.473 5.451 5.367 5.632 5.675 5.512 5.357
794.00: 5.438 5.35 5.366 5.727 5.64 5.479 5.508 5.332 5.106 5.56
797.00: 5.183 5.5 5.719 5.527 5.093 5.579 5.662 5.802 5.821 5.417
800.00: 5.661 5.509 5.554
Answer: 0.09 mag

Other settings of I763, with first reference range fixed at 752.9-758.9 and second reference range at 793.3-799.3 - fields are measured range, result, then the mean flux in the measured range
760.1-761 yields -0.046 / 6.06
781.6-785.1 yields 0.001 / 5.59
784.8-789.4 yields -0.011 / 5.62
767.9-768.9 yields 0.007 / 5.7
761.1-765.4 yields 0.039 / 5.58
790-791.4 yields 0.016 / 5.45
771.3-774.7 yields -0.015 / 5.77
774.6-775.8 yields 0.021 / 5.56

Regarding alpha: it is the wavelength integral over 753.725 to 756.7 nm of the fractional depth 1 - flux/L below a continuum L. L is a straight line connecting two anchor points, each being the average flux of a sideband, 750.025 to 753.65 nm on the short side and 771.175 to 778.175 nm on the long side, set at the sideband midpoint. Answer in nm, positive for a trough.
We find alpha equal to 0.03 nm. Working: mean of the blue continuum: 6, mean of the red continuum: 5.75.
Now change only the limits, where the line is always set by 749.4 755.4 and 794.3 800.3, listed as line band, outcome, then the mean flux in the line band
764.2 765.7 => 0.011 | 5.77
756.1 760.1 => 0.052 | 5.8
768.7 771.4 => 0.061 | 5.63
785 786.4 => 0.029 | 5.5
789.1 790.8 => 0.037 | 5.45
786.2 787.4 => 0.005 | 5.58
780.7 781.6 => 0.011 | 5.59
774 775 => 0.008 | 5.68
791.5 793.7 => 0.037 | 5.46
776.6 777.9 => -0.051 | 5.92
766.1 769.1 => 0.014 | 5.76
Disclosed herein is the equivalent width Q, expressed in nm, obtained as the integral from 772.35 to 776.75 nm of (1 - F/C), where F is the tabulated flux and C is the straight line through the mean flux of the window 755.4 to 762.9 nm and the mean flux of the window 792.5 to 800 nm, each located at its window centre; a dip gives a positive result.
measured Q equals -0.016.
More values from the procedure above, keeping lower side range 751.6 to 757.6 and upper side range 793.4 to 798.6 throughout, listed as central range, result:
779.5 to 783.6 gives -0.009 nm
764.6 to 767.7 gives -0.039 nm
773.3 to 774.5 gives -0.020 nm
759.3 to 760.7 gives 0.003 nm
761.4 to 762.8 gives 0.082 nm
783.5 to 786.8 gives 0.029 nm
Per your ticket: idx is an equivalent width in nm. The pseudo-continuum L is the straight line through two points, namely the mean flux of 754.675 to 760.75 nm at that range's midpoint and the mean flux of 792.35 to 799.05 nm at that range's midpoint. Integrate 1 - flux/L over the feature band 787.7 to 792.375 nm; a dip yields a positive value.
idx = 0.03 nm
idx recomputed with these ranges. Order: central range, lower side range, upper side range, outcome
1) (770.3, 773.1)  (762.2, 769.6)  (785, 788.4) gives 0.00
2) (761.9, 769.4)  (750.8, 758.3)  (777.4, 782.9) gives 0.18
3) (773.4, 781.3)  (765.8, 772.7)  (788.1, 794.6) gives -0.07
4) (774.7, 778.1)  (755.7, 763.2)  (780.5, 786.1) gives -0.07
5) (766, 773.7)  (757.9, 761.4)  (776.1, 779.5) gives 0.08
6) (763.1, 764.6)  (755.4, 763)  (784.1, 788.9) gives 0.07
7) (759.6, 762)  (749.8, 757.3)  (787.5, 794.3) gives 0.03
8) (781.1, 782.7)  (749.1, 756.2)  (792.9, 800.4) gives 0.01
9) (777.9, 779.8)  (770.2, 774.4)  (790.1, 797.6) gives 0.00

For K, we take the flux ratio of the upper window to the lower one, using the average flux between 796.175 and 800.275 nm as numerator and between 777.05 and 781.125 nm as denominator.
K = 0.97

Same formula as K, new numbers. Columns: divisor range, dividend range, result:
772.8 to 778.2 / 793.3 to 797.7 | 0.95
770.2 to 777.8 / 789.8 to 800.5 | 0.96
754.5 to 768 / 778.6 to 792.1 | 0.96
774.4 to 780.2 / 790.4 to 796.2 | 0.95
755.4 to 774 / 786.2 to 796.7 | 0.96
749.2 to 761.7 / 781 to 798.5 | 0.93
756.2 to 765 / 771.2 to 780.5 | 1.00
